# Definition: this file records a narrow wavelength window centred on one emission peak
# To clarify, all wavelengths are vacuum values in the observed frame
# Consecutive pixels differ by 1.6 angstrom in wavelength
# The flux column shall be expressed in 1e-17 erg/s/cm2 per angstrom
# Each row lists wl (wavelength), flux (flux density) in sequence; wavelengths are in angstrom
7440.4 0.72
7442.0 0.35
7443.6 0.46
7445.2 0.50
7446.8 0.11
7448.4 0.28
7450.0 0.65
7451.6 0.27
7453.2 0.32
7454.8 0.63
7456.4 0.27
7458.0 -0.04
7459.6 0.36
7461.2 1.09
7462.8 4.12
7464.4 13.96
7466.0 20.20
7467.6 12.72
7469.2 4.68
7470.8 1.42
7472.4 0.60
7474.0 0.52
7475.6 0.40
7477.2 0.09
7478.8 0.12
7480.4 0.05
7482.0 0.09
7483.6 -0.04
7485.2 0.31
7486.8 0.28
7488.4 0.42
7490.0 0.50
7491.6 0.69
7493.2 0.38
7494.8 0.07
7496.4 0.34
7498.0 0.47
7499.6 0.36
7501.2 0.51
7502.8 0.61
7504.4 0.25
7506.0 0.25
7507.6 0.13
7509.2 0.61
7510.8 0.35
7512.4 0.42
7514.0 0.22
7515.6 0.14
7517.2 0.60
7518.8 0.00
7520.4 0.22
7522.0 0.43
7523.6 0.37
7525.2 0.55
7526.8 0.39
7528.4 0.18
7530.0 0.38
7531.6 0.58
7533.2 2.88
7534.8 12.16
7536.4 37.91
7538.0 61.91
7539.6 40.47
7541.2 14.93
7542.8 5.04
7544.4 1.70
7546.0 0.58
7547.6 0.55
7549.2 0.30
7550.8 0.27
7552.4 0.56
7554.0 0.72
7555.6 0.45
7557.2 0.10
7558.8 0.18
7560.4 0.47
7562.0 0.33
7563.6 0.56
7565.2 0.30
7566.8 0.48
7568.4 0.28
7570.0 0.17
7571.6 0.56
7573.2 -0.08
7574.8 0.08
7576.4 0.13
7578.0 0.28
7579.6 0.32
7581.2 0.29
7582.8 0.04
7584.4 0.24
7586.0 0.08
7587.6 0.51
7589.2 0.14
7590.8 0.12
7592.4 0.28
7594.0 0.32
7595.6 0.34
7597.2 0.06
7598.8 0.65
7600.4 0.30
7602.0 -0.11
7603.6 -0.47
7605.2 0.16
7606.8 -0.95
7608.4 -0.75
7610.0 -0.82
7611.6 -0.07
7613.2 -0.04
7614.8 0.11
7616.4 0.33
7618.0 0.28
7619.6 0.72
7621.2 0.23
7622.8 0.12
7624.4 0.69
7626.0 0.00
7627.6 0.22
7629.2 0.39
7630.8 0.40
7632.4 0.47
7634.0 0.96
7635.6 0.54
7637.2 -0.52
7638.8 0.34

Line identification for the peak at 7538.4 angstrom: [O III]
